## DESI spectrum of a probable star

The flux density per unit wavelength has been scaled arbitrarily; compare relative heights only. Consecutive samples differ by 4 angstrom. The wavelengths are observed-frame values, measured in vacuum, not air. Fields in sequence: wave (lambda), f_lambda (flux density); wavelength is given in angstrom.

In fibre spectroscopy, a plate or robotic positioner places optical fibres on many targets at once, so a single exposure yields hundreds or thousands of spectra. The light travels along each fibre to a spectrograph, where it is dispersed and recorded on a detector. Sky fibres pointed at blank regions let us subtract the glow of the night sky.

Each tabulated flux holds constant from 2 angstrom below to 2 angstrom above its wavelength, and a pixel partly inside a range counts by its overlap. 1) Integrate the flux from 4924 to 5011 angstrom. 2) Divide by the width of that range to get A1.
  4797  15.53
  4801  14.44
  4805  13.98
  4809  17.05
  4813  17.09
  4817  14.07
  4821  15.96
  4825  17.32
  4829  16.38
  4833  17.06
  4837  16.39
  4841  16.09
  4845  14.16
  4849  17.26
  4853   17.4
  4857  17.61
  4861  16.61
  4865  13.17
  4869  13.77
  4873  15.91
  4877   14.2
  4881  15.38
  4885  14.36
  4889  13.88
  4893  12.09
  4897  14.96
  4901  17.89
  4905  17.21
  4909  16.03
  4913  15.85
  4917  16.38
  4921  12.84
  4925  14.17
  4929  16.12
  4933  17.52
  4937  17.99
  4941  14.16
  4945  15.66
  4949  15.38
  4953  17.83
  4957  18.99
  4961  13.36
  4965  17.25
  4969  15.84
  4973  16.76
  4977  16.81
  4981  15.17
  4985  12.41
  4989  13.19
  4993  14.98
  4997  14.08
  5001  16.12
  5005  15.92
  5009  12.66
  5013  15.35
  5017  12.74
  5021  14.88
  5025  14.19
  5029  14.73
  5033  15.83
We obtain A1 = 15.6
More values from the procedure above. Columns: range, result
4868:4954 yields 15.4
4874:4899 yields 14.2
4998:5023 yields 14.6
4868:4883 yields 14.9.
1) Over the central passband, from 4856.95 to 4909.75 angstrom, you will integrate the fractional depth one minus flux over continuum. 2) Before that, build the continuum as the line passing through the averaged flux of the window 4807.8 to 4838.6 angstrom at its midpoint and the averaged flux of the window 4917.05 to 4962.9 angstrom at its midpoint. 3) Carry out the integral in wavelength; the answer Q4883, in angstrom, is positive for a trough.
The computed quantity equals 3.28 angstrom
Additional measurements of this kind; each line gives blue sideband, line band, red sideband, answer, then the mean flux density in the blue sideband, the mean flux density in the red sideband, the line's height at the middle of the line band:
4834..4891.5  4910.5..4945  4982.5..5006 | -1.6 angstrom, 15.4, 14.4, 14.9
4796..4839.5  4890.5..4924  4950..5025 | 0.5 angstrom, 15.9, 15.2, 15.6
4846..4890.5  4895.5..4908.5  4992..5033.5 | -1.2 angstrom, 15.4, 14.6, 15.2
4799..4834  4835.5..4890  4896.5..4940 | 1.8 angstrom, 15.9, 16.1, 16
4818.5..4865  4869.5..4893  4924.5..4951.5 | 2.6 angstrom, 16.4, 16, 16.2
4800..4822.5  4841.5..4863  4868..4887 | -2.2 angstrom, 15.5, 14.8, 15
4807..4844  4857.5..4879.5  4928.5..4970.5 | 1.9 angstrom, 16.3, 16.4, 16.3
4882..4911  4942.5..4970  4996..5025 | -2.7 angstrom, 15.2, 14.5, 14.9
